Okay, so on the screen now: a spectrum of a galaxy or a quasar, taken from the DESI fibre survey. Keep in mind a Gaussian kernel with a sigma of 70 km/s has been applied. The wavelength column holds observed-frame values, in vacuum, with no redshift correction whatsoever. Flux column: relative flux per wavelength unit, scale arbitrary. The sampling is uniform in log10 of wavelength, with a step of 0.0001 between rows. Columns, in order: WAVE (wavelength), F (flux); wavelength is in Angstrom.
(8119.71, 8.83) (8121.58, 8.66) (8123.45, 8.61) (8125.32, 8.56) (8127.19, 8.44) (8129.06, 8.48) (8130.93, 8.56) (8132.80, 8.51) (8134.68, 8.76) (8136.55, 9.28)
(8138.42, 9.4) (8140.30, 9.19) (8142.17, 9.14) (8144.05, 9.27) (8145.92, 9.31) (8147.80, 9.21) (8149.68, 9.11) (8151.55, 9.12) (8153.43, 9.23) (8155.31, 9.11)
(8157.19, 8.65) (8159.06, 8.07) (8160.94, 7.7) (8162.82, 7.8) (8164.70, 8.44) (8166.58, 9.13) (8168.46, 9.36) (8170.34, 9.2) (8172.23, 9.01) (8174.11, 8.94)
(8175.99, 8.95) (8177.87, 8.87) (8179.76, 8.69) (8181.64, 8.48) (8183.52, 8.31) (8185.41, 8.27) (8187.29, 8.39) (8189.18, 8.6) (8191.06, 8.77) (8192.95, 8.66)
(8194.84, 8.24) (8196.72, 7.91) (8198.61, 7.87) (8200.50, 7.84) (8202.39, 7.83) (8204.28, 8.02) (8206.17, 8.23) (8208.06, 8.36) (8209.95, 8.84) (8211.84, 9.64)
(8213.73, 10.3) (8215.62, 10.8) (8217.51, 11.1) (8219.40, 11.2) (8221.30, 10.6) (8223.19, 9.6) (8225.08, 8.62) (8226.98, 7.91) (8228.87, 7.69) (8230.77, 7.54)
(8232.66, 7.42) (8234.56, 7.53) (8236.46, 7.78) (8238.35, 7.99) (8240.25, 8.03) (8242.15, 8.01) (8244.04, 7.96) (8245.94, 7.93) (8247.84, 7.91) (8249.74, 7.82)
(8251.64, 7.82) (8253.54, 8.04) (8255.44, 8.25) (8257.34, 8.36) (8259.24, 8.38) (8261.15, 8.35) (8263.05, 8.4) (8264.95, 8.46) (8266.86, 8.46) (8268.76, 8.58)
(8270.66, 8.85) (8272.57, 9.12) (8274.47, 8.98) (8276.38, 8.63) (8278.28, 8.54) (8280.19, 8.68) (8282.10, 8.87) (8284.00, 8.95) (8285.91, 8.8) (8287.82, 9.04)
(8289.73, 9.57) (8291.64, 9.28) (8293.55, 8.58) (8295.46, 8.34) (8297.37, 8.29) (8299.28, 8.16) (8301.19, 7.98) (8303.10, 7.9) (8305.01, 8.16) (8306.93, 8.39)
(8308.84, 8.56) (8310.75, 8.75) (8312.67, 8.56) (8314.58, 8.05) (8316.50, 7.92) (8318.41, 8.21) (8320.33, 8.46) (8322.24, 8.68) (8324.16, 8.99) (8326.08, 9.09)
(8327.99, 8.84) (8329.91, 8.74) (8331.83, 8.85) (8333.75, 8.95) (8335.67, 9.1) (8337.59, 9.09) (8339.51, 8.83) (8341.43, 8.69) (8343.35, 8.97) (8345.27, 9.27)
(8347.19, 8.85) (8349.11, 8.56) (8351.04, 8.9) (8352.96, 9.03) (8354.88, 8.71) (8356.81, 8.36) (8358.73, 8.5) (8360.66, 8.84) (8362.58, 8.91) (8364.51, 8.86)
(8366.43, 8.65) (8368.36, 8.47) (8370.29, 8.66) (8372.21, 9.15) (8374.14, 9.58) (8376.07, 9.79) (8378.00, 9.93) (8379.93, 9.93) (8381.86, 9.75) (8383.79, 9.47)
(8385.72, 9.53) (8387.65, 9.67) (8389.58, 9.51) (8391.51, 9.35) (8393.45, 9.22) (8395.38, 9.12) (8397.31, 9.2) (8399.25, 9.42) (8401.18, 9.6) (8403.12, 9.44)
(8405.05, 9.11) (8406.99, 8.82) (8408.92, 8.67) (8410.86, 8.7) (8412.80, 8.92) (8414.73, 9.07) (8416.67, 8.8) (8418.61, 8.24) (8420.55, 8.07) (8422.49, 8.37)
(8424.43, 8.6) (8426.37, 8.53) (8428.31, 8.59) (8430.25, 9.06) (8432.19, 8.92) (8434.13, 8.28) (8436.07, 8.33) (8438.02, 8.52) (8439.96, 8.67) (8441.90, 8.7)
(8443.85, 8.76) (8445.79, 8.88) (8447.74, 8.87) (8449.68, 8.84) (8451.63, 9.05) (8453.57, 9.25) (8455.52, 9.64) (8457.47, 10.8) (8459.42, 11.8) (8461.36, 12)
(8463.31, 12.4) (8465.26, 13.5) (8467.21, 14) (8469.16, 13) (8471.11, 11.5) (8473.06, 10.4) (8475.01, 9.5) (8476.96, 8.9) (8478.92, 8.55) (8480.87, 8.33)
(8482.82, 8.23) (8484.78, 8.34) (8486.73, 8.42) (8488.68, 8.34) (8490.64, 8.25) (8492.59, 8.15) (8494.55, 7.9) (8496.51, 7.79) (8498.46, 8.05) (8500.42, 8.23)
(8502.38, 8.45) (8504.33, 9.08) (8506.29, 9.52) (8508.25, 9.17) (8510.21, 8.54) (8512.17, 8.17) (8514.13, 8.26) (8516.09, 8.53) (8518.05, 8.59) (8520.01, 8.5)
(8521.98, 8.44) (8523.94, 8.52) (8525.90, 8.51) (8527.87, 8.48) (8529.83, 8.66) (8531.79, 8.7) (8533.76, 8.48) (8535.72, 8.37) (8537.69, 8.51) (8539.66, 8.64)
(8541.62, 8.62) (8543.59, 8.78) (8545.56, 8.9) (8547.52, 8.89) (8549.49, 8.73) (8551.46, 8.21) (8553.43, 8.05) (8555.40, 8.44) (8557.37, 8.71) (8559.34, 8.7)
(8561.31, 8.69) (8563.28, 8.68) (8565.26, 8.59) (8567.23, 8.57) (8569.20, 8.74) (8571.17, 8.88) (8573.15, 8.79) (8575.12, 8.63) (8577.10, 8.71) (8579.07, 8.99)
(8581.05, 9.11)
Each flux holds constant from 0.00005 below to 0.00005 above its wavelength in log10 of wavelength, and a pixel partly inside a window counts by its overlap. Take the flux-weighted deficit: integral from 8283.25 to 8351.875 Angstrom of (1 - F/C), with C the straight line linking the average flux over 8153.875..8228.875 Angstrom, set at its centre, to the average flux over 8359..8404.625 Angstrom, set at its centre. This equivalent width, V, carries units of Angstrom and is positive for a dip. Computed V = 3.4 Angstrom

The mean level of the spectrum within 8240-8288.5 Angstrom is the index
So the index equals 8.43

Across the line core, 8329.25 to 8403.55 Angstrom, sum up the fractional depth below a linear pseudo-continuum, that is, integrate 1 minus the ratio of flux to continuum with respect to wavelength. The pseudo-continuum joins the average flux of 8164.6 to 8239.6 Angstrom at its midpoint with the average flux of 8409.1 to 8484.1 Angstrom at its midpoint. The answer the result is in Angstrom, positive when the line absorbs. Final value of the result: 1.2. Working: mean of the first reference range 8.72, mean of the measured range 9.11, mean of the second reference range 9.53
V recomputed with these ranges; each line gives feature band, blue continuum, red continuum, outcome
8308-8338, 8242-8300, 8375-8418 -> 0.58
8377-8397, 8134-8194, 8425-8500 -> -0.55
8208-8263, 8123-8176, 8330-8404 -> 2.09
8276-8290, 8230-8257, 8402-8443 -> -1.40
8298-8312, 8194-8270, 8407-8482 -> 0.91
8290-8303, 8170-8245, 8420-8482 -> 0.83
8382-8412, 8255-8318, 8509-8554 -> -2.54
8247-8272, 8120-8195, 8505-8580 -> 1.24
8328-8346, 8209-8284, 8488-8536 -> -0.73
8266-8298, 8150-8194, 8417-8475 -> 1.12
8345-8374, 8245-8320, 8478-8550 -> -1.09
